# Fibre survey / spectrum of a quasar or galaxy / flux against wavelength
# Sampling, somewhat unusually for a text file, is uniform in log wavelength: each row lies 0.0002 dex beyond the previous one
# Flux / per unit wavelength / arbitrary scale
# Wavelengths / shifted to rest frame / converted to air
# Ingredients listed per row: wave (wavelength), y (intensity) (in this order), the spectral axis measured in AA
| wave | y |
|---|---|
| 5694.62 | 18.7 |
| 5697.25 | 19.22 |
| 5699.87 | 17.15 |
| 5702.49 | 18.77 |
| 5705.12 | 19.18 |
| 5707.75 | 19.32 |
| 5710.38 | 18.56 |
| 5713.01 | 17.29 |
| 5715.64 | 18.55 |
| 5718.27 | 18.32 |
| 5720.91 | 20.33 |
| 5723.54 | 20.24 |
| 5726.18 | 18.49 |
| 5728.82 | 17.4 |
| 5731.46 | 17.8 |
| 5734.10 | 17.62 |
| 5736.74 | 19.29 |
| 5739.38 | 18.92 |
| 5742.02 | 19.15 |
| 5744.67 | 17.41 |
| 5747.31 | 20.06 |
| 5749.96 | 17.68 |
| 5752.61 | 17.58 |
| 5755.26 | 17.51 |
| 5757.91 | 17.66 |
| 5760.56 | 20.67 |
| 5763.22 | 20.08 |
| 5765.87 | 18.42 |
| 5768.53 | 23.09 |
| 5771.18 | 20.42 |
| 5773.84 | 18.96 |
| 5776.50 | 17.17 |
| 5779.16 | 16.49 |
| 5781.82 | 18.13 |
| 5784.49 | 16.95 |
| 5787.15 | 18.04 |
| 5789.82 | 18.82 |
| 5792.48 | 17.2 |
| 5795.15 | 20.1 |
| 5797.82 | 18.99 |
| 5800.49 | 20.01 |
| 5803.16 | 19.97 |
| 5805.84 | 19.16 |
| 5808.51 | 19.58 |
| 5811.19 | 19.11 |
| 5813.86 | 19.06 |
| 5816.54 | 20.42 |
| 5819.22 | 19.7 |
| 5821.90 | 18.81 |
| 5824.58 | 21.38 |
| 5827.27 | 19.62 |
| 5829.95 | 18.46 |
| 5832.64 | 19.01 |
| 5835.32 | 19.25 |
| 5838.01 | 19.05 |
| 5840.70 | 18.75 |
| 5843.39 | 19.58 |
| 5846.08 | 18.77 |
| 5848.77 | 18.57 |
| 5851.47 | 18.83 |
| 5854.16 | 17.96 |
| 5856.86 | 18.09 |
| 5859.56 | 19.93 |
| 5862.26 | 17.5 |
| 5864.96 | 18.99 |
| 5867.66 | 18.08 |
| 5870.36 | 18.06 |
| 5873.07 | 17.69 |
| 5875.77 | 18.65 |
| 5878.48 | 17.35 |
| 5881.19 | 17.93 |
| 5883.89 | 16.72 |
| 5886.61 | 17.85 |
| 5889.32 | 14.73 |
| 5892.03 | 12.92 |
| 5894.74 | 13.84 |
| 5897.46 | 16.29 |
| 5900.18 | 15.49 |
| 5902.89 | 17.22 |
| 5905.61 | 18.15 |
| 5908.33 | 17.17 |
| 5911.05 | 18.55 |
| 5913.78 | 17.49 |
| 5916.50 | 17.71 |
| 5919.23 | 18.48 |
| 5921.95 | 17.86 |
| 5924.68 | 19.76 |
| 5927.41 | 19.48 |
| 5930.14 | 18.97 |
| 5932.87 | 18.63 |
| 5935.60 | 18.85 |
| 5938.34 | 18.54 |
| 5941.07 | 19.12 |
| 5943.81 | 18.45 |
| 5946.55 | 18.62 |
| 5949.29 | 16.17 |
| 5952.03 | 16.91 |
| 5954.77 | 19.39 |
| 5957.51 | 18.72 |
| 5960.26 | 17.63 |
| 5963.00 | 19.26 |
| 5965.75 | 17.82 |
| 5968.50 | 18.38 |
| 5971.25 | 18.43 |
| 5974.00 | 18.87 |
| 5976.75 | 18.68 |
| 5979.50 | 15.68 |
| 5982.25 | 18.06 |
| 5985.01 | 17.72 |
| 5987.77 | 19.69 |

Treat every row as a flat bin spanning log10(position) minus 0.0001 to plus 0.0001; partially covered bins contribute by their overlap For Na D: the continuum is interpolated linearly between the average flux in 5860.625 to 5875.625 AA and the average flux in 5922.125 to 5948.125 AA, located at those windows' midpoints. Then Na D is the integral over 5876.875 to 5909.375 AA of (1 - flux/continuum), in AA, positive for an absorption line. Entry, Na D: 3.7 AA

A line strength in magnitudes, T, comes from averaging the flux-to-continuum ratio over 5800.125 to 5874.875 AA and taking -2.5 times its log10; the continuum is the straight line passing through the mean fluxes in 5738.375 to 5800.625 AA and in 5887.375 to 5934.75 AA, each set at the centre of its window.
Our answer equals -0.06 mag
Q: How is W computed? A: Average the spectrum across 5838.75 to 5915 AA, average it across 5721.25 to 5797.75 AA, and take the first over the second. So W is 0.94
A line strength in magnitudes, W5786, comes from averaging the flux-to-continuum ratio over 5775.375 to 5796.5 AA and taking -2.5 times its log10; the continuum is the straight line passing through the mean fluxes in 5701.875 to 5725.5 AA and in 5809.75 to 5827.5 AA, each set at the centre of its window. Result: 0.09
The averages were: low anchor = 18.9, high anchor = 19.7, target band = 17.9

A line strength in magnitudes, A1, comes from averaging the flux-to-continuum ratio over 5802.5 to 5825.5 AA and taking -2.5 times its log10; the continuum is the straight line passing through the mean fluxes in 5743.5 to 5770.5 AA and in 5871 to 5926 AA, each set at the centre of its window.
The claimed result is -0.08 mag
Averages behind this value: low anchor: 19.1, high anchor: 17.1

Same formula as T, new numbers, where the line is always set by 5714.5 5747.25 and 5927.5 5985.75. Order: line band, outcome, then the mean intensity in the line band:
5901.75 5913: 0.04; 17.8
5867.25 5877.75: 0.02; 18.1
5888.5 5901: 0.25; 14.6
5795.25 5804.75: -0.06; 19.7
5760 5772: -0.11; 20.5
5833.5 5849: -0.03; 19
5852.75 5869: 0.00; 18.4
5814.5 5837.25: -0.06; 19.5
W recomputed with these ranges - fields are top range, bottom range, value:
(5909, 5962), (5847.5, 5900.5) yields 1.06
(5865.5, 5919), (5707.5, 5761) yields 0.92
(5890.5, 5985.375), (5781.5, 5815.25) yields 0.94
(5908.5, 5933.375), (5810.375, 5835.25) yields 0.95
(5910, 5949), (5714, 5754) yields 1.00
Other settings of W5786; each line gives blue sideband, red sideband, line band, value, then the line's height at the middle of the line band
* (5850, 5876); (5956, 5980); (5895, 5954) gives 0.02 mag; 18.3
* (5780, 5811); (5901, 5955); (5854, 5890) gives 0.04 mag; 18.5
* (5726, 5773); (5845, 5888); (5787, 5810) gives -0.03 mag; 18.6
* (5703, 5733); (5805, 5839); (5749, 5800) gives 0.02 mag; 19.1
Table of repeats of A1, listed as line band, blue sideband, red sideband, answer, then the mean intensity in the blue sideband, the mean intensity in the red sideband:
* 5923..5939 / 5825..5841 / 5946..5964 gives -0.044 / 19.2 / 18.1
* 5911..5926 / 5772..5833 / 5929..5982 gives 0.009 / 18.9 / 18.3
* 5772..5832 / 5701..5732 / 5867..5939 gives -0.046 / 18.7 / 17.5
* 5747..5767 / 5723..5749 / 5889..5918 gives -0.020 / 18.6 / 16.4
